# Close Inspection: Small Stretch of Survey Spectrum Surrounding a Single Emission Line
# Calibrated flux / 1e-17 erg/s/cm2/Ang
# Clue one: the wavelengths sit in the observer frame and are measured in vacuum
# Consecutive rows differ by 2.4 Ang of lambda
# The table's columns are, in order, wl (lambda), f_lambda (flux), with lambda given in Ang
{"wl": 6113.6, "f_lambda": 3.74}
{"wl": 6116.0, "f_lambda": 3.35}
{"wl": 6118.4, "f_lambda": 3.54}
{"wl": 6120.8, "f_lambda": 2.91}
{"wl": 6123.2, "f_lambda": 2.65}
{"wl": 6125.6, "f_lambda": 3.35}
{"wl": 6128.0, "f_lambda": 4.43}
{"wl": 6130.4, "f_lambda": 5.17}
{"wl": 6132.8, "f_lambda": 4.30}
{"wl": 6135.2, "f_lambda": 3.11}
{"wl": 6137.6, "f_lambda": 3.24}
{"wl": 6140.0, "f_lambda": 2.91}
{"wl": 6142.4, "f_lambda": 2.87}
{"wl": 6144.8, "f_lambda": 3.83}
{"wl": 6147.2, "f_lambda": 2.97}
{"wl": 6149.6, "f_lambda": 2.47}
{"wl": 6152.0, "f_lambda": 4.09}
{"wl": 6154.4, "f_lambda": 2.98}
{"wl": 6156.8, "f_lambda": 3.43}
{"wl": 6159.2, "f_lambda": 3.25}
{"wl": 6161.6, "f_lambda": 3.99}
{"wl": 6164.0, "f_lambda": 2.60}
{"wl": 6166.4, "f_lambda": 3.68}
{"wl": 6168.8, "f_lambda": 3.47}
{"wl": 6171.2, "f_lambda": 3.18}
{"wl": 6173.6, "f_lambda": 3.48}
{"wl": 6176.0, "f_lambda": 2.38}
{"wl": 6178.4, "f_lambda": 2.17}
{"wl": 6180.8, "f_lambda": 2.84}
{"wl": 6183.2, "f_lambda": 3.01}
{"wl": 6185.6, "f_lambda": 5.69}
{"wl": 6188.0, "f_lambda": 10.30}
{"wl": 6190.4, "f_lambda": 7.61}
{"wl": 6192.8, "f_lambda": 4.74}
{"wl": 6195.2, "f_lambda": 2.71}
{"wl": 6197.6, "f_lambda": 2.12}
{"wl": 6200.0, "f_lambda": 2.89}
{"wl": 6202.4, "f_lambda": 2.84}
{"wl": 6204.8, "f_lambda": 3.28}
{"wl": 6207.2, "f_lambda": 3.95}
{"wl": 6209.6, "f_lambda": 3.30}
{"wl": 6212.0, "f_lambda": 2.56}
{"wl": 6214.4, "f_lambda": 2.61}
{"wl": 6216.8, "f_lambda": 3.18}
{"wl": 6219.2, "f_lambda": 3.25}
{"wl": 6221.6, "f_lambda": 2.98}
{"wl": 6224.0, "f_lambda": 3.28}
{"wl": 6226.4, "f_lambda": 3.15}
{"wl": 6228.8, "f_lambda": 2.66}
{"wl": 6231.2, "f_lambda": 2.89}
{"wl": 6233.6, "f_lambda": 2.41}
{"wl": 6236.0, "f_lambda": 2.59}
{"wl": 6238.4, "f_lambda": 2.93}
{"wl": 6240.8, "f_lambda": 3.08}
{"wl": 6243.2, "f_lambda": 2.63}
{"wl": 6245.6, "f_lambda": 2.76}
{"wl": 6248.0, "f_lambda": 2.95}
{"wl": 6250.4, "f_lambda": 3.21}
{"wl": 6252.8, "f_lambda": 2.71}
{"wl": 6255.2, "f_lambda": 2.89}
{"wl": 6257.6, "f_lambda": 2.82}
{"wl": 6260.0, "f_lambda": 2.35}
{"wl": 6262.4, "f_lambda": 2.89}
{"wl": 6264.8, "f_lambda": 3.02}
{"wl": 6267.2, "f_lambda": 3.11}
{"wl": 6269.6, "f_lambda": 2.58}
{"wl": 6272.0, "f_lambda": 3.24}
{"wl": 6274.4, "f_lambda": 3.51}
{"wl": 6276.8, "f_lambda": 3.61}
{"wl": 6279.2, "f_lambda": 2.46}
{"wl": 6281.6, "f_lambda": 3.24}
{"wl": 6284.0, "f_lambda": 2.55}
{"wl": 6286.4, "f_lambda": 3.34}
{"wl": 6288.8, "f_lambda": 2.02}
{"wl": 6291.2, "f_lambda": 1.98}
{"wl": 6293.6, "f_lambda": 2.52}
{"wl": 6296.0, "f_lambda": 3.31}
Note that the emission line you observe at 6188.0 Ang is [O III] 5007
